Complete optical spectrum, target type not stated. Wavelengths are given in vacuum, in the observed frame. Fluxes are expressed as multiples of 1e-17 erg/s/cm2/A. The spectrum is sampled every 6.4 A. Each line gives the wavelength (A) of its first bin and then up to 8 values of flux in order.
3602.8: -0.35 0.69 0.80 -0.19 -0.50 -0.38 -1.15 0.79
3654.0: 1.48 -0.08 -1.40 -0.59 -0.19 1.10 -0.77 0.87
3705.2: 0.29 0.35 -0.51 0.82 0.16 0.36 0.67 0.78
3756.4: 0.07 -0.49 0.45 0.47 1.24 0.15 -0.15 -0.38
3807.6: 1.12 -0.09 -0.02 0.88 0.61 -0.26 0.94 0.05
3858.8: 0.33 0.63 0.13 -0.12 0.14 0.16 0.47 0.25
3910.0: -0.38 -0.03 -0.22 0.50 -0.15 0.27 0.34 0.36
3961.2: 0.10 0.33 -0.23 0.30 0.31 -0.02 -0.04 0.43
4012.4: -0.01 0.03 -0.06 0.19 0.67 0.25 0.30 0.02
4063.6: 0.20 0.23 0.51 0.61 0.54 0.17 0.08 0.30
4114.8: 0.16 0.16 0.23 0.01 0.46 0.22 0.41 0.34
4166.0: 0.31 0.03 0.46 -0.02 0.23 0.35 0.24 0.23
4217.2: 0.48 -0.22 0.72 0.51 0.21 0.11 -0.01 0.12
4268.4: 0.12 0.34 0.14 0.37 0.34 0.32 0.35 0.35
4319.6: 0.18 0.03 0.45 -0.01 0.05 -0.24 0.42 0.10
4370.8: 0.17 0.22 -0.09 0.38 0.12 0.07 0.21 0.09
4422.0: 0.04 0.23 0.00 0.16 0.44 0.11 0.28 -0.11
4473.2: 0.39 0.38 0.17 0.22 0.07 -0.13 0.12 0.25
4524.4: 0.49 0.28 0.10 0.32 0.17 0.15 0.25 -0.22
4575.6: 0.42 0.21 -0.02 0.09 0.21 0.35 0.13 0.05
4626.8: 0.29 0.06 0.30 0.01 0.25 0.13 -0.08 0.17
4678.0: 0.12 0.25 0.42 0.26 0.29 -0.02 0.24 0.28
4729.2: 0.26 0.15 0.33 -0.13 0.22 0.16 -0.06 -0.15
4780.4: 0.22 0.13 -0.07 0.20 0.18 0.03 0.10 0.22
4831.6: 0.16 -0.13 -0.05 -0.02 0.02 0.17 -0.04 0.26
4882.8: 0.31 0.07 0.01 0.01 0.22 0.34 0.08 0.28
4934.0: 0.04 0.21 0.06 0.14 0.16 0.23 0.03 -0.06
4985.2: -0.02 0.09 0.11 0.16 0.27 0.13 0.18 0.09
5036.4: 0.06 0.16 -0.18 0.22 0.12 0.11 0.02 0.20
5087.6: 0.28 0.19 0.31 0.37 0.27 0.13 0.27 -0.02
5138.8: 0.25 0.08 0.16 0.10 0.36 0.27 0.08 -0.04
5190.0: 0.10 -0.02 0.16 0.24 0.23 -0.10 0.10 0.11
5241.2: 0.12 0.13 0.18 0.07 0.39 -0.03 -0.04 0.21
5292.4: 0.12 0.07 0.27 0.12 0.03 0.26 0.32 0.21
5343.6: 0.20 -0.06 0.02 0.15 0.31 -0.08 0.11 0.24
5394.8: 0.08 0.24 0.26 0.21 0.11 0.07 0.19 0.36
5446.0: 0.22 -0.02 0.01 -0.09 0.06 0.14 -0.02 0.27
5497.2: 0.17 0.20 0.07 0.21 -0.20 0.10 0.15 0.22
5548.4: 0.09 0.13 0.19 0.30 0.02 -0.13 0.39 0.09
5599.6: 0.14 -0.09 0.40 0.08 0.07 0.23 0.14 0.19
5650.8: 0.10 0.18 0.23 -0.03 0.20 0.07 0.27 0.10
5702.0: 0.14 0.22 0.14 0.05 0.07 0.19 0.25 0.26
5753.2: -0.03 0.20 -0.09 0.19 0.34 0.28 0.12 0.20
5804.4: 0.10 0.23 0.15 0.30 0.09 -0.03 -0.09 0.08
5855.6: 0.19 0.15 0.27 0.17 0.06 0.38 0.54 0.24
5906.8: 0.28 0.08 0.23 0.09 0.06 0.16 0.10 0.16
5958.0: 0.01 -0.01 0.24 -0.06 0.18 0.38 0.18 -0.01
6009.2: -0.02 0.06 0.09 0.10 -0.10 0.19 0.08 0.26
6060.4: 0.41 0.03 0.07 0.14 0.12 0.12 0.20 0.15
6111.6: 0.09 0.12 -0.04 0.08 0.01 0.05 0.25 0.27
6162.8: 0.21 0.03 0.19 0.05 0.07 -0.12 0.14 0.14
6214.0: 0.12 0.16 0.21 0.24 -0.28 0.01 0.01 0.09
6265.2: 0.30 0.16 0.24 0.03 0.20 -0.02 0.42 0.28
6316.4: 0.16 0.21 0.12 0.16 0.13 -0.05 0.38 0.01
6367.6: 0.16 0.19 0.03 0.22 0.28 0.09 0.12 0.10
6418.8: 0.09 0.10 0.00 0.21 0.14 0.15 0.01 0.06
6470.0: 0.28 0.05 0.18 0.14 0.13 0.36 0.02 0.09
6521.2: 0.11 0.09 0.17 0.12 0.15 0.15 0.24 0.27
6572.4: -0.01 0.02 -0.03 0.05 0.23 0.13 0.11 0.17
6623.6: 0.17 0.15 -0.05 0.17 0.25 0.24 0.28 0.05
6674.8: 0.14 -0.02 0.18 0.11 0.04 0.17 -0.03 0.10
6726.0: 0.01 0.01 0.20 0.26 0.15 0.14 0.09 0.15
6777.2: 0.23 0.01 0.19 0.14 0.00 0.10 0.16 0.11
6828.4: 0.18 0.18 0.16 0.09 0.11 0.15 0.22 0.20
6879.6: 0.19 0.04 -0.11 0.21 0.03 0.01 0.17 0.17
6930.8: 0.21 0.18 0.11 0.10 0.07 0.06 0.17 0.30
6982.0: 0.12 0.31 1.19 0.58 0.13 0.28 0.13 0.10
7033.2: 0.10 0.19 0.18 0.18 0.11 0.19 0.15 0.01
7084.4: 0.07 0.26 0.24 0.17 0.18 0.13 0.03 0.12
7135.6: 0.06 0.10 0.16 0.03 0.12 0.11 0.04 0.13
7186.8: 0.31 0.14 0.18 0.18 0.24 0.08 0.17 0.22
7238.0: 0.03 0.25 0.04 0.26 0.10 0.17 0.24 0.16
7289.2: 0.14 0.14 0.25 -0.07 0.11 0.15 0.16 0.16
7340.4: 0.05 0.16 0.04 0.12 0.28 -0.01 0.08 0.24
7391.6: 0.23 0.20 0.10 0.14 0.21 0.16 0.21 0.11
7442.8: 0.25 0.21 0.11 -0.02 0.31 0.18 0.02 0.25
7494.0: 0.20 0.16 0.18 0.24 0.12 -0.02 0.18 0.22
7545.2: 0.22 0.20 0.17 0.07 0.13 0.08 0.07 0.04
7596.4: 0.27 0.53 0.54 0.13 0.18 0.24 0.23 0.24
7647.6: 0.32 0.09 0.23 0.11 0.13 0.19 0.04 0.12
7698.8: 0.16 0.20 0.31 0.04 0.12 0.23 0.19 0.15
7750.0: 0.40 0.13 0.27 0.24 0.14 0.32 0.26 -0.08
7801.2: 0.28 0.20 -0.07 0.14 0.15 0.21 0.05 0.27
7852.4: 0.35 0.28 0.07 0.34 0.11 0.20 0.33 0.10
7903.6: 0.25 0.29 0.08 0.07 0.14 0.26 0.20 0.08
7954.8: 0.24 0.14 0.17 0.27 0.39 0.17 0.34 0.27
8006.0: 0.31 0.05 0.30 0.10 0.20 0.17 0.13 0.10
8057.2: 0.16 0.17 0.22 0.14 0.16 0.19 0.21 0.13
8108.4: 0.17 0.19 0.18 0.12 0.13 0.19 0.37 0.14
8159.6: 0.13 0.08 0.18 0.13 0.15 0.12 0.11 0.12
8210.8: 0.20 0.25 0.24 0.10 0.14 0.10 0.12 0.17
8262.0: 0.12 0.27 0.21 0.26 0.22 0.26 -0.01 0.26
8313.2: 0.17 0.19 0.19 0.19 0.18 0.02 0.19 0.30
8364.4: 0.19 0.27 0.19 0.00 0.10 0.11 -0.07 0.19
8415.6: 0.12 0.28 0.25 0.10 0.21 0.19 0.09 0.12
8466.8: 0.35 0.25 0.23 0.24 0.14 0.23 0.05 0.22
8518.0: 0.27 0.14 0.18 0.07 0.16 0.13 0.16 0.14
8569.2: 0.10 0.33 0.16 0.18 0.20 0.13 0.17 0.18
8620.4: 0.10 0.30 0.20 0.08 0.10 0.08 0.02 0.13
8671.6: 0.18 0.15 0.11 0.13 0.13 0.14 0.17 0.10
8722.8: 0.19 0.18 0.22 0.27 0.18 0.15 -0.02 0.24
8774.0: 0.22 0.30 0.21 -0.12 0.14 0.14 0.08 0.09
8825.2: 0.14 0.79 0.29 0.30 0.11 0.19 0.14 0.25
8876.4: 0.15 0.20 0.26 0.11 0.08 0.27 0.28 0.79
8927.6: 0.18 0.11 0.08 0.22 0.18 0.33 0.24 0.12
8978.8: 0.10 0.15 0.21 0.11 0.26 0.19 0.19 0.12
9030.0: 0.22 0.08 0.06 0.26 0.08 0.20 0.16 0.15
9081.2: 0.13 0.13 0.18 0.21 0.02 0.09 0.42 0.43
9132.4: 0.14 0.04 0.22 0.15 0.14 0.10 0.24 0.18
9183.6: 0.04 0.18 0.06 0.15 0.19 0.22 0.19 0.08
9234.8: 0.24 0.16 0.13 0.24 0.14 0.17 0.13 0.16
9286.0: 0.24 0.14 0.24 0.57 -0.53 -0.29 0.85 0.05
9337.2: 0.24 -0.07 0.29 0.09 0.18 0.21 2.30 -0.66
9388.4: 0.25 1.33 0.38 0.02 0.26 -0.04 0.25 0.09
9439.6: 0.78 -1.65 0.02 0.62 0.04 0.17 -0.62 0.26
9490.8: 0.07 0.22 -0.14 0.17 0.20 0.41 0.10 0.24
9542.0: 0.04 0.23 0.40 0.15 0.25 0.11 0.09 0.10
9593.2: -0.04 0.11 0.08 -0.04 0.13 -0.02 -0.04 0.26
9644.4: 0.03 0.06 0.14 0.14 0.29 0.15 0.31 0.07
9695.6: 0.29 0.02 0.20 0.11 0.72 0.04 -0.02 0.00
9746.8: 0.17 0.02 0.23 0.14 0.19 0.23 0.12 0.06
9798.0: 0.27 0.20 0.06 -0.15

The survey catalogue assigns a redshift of 0.876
